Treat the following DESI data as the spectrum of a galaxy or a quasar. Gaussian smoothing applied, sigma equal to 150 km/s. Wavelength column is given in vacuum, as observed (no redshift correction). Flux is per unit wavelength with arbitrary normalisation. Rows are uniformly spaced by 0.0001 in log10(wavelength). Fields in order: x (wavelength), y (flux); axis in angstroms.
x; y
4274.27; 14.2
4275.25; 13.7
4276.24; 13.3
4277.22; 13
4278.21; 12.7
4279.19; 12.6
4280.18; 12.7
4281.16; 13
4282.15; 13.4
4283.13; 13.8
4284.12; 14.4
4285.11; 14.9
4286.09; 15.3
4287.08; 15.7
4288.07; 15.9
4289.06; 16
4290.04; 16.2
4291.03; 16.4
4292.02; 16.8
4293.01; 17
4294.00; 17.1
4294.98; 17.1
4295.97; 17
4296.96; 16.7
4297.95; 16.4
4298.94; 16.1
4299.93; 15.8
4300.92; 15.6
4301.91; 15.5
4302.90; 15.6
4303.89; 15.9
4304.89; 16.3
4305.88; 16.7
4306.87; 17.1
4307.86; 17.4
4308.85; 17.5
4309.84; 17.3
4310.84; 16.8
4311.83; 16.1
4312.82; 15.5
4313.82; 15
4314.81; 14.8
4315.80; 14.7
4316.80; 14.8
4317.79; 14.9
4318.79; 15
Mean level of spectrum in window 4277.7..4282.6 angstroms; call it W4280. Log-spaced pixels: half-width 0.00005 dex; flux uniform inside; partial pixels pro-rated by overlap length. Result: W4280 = 12.9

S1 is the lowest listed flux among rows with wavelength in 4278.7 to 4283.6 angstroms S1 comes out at 12.6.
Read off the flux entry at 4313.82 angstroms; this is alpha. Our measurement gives 15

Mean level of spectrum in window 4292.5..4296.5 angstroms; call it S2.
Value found 17.1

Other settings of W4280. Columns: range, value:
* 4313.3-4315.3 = 14.9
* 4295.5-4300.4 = 16.4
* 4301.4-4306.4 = 16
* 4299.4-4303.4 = 15.6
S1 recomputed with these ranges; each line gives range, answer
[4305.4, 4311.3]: 16.7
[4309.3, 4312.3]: 16.1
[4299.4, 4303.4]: 15.5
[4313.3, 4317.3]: 14.7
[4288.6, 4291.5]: 16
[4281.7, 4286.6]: 13.4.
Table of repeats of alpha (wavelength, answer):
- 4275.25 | 13.7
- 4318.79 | 15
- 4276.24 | 13.3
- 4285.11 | 14.9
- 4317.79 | 14.9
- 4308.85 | 17.5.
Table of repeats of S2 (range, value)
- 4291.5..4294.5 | 17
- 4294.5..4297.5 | 16.9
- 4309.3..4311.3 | 17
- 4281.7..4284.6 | 13.9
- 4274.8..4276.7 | 13.5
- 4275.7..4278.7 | 13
